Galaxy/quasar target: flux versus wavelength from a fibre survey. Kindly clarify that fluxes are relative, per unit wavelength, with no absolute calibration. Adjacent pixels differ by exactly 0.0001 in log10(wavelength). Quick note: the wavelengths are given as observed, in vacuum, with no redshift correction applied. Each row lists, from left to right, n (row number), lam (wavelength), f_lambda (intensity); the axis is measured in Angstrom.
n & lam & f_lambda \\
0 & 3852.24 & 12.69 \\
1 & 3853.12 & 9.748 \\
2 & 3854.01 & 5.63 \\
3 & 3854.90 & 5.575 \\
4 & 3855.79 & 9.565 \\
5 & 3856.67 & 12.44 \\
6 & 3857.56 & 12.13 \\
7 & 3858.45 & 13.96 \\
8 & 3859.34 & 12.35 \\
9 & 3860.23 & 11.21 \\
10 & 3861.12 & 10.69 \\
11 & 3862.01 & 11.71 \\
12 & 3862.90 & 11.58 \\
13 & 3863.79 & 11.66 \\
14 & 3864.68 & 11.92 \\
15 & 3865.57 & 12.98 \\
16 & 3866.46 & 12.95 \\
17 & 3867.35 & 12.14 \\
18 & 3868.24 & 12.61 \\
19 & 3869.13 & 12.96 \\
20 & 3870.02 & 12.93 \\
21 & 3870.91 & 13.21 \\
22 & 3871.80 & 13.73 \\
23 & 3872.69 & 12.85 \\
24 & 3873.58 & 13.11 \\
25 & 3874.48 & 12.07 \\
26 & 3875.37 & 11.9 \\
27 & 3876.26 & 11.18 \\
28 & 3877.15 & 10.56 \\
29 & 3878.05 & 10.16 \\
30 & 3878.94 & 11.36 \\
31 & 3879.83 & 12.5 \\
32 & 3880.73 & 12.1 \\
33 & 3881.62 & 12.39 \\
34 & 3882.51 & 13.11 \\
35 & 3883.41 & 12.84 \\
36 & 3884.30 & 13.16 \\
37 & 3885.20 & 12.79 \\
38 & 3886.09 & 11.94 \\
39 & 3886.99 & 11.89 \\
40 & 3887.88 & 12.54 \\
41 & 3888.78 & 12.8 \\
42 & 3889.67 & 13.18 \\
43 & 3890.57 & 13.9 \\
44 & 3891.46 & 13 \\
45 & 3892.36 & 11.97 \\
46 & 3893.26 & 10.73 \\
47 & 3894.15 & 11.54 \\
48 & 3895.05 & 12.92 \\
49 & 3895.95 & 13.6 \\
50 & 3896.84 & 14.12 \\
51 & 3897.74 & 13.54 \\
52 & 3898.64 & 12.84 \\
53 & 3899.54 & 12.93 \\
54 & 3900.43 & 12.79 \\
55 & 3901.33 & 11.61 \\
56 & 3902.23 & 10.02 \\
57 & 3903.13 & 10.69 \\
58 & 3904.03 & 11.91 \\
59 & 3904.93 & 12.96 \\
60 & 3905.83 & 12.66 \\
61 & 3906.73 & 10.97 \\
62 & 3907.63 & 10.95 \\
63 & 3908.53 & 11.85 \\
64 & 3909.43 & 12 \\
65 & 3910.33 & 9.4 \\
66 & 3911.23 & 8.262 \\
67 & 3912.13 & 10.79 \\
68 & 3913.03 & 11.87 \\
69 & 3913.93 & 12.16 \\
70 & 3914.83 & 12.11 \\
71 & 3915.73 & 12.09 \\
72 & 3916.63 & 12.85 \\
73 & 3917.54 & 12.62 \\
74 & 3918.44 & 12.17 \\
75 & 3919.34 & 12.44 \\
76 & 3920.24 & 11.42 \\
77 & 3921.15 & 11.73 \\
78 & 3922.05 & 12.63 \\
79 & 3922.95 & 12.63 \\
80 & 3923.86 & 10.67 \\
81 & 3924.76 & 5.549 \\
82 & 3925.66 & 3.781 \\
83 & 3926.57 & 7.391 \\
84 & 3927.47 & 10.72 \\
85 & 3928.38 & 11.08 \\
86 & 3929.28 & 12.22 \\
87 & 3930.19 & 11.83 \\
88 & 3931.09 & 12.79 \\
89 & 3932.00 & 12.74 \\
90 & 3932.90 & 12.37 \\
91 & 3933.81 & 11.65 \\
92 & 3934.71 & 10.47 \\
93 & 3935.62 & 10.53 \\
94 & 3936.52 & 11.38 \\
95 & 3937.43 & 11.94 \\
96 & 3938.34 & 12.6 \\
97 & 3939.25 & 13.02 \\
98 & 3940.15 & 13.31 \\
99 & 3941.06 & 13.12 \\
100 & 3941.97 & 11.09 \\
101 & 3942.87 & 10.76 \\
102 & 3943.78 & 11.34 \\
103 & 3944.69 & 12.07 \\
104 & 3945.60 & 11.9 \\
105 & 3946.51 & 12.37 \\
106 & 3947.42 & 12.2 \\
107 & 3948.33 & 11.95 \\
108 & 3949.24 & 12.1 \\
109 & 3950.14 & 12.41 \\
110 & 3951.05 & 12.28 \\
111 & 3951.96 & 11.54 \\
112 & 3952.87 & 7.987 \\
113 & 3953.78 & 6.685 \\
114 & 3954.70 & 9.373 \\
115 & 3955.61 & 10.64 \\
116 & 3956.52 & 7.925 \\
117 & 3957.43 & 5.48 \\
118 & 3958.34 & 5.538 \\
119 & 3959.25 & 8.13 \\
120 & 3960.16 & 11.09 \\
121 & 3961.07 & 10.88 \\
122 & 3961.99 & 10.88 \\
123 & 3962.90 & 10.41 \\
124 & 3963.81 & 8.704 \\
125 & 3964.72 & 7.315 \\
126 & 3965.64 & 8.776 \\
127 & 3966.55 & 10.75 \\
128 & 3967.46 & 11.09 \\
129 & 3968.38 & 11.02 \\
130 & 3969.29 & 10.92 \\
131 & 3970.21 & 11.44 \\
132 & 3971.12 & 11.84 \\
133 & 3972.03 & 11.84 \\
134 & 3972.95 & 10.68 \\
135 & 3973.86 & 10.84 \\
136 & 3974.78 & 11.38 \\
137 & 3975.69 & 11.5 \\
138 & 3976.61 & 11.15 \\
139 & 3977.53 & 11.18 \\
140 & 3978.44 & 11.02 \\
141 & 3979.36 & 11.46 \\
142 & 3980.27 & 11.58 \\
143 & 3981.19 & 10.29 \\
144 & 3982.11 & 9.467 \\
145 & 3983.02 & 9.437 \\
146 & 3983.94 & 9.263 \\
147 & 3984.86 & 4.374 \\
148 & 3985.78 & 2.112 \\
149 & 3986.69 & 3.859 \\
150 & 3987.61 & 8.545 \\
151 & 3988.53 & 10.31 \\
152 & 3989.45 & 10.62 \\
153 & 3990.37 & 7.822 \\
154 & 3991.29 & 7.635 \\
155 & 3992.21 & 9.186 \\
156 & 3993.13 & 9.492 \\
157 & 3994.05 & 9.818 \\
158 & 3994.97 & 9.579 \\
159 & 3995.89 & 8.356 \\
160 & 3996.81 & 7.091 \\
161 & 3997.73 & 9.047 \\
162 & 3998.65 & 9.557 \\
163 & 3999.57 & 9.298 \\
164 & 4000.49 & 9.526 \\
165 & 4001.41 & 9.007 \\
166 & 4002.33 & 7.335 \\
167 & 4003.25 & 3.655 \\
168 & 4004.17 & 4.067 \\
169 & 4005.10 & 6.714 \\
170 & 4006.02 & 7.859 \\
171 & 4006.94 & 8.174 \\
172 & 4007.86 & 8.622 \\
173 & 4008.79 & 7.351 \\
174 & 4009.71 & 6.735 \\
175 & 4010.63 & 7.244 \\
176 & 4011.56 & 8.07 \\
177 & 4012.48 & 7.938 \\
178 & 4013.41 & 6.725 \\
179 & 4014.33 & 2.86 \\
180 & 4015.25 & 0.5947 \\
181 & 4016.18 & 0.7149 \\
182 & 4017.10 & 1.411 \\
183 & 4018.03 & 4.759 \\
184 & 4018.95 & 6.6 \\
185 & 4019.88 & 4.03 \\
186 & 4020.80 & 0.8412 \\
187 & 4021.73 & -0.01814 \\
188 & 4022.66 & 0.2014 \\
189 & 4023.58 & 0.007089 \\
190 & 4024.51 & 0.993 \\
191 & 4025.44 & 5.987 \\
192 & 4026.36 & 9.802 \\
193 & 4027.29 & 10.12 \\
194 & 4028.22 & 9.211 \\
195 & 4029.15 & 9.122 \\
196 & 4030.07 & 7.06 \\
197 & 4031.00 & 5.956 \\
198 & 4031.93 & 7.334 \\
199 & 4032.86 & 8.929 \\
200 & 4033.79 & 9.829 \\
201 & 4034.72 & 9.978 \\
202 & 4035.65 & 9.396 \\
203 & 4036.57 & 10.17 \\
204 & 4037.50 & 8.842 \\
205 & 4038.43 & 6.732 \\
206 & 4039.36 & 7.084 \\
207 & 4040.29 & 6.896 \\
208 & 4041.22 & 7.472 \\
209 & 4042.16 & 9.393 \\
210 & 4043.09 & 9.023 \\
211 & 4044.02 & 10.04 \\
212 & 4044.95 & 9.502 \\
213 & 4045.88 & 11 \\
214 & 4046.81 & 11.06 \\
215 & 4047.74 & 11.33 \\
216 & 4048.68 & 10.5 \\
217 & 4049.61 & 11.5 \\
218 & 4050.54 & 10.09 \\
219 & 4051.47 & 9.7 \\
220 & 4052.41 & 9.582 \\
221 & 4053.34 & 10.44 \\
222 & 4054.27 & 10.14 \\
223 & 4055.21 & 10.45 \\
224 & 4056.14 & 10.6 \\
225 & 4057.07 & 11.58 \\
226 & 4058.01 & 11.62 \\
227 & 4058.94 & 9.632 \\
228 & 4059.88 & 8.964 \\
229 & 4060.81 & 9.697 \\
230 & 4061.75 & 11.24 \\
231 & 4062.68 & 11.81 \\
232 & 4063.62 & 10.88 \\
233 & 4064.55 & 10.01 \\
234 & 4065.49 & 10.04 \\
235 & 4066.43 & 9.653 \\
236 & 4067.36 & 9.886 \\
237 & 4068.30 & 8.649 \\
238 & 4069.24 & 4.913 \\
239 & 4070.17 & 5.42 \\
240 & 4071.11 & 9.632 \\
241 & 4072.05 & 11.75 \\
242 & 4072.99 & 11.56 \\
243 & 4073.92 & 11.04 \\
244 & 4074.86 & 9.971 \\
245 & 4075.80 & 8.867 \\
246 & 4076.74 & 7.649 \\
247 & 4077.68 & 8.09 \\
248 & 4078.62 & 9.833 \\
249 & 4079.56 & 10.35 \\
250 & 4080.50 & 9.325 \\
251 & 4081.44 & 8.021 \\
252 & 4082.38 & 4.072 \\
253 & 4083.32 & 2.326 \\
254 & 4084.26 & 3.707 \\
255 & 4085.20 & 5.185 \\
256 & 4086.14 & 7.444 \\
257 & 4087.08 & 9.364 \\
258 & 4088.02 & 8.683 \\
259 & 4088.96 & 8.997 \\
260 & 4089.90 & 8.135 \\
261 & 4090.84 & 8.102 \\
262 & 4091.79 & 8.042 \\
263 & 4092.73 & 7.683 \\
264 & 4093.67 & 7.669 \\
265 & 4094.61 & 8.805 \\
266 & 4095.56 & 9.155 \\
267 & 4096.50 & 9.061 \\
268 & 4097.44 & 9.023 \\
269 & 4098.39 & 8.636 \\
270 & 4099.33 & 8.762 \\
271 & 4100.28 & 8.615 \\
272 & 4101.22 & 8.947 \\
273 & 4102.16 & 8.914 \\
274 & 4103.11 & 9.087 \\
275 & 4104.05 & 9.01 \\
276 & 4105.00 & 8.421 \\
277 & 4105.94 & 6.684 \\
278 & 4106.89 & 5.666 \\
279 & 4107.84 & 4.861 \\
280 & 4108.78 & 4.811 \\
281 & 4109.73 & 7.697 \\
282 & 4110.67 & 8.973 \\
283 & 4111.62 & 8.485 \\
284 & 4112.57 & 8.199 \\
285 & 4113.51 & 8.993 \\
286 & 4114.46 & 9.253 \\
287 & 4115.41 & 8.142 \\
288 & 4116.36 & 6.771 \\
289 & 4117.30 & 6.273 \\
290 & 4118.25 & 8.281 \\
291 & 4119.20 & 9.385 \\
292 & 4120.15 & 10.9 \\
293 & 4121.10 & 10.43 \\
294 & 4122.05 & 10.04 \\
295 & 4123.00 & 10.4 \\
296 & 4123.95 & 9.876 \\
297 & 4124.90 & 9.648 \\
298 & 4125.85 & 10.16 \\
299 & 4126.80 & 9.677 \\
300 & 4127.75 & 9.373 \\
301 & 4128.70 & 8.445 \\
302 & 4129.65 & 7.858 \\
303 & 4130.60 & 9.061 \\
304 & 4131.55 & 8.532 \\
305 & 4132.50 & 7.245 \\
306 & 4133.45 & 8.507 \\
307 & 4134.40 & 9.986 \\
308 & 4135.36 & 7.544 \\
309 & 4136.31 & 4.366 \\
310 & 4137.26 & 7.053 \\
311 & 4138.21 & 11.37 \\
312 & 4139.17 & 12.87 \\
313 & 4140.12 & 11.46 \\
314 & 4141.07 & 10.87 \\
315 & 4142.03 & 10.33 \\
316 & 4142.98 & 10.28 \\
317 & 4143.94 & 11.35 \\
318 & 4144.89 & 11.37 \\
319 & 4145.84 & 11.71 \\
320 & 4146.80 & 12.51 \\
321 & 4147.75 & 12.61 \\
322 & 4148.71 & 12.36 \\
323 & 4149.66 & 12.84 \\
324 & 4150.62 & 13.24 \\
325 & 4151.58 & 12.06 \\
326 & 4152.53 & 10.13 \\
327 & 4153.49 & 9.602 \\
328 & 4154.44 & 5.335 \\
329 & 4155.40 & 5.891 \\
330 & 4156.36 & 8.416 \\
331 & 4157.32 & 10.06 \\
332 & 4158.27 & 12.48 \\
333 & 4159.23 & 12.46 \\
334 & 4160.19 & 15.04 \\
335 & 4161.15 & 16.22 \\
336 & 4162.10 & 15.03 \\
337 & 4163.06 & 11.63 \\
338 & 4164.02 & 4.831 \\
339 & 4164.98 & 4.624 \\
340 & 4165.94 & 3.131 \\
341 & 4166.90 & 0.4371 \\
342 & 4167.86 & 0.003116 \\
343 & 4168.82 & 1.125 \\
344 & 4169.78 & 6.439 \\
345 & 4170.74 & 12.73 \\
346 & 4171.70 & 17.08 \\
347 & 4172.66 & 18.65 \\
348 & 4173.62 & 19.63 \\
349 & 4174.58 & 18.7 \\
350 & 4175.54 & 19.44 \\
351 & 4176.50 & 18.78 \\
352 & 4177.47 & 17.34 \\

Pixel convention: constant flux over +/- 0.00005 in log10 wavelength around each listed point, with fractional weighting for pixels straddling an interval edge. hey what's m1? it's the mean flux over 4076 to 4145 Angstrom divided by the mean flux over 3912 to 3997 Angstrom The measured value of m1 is 0.82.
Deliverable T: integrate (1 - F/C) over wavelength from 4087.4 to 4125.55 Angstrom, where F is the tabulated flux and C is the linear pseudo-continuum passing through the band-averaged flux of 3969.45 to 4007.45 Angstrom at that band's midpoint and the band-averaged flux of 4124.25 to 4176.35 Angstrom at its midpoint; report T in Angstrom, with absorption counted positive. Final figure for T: 5.8 Angstrom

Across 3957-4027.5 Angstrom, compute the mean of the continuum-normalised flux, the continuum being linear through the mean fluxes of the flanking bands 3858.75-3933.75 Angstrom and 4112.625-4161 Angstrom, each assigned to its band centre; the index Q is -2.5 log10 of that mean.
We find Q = 0.39 mag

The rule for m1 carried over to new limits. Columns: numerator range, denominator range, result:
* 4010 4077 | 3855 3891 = 0.66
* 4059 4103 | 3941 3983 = 0.82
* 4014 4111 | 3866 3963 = 0.69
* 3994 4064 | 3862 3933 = 0.66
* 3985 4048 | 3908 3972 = 0.66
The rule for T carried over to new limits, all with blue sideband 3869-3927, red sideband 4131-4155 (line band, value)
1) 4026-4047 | 4.0 Angstrom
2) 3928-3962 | 1.6 Angstrom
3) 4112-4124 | 1.6 Angstrom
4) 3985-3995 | 2.9 Angstrom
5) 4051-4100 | 8.0 Angstrom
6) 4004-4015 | 4.2 Angstrom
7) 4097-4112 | 3.7 Angstrom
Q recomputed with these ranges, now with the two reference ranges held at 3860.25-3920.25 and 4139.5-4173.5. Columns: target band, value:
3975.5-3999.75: 0.26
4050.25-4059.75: 0.06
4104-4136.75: 0.25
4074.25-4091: 0.36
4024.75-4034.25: 0.34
